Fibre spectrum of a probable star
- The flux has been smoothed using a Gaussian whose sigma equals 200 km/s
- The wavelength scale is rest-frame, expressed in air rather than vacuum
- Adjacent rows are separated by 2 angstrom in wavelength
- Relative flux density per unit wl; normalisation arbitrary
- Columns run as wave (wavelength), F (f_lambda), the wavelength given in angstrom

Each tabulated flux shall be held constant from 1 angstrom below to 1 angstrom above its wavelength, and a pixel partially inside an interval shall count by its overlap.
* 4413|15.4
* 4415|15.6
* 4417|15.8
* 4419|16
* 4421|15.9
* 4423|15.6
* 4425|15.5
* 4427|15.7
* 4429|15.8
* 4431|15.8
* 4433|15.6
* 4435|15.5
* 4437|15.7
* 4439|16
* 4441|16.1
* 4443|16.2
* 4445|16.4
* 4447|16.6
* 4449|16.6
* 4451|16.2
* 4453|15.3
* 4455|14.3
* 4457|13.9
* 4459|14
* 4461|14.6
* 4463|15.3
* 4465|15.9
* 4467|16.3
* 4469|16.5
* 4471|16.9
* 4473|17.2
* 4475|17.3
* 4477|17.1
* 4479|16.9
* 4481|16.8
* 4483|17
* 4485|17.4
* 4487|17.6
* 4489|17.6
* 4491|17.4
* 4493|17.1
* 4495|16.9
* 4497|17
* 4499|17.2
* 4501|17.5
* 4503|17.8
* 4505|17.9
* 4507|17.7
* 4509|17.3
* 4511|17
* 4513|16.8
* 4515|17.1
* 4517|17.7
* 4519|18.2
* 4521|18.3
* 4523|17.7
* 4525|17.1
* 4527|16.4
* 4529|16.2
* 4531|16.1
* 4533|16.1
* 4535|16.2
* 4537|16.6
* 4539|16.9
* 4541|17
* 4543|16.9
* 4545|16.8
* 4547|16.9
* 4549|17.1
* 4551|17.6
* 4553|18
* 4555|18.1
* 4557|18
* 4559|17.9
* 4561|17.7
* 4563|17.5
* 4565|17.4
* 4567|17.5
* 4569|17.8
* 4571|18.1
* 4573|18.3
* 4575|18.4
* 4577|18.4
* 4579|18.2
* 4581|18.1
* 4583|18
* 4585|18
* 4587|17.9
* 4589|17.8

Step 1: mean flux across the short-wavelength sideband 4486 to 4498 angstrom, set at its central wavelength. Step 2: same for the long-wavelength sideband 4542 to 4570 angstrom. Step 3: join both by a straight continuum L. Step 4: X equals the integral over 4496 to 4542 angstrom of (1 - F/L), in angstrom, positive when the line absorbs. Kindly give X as 0.7 angstrom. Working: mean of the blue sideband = 17.3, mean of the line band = 17.1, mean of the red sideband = 17.5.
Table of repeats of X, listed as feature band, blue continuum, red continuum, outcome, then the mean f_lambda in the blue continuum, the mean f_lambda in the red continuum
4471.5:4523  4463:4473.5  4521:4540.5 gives -2.5 angstrom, 16.4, 16.7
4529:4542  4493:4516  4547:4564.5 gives 0.8 angstrom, 17.3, 17.7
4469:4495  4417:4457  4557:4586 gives -1.0 angstrom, 15.8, 18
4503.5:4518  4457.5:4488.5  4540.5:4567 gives -0.4 angstrom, 16.4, 17.5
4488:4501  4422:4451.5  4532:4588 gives -0.4 angstrom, 15.9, 17.6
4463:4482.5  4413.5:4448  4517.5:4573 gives -0.4 angstrom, 15.9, 17.3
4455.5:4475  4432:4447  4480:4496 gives 1.1 angstrom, 16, 17.2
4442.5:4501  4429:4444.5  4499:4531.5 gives 0.3 angstrom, 15.9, 17.3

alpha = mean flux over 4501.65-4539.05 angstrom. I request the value 17.1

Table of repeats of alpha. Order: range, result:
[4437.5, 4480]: 16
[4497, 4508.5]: 17.6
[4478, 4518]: 17.3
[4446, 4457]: 15.6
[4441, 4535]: 16.7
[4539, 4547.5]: 16.9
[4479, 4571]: 17.3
